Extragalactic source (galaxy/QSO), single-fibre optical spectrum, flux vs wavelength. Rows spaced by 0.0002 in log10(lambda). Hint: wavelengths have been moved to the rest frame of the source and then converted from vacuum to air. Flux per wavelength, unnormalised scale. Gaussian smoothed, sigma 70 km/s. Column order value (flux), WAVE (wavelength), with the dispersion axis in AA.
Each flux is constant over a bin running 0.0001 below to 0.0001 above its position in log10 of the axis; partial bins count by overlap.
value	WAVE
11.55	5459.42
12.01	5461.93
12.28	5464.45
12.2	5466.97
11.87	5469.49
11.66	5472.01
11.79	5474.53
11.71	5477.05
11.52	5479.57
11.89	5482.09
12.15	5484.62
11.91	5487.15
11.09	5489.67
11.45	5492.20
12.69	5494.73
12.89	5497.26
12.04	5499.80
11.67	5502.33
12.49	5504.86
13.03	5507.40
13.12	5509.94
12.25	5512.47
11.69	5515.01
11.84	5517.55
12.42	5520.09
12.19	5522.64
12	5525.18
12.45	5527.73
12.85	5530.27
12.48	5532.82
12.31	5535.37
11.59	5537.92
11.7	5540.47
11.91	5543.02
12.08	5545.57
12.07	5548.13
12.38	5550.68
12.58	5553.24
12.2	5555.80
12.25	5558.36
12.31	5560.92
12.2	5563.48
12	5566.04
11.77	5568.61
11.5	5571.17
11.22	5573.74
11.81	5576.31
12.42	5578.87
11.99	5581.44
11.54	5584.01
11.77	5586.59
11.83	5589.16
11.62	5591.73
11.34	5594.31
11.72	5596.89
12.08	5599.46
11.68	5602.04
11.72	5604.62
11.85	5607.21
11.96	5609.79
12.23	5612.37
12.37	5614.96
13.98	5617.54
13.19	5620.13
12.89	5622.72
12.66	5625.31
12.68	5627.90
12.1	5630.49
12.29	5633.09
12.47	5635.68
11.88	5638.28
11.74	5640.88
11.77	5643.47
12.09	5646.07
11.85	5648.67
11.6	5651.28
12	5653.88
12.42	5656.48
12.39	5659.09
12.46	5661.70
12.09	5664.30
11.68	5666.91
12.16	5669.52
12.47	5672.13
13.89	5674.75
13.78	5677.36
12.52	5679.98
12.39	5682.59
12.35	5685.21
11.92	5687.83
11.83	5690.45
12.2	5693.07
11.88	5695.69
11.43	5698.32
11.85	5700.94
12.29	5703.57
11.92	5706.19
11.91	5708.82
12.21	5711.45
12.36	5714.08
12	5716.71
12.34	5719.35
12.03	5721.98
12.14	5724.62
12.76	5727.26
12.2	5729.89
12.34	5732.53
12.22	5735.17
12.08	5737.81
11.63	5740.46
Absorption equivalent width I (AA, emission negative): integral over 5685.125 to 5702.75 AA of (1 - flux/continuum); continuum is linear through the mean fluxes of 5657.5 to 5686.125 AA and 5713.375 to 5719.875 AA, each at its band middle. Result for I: 0.7 AA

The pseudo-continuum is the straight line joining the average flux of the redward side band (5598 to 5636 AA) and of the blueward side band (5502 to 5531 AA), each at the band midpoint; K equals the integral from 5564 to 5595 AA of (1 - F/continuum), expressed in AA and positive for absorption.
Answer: 1.6 AA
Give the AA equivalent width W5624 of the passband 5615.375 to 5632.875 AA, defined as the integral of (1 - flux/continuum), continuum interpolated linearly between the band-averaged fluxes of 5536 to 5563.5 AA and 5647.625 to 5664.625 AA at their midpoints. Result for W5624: -1.1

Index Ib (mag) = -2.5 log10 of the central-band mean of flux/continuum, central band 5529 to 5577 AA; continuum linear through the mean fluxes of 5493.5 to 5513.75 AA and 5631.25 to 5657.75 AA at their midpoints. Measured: 0.02 mag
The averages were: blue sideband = 12.5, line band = 12.1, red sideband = 12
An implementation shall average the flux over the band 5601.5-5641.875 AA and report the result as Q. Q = 12.4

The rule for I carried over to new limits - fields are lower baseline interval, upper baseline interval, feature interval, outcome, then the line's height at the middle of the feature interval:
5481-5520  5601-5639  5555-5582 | 0.7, 12.3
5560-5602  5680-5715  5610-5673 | -1.9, 11.9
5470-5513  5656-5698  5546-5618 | 1.4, 12.2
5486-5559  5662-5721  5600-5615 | 0.3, 12.2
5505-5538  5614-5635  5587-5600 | 1.0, 12.6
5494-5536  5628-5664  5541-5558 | 0.2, 12.3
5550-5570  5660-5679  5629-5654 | 1.1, 12.5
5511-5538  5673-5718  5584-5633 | 0.2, 12.3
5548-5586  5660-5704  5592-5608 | 0.5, 12.1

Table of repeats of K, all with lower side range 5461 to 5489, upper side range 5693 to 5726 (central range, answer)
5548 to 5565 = -0.5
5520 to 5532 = -0.5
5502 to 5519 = -0.6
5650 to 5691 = -1.3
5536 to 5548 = 0.1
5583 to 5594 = 0.3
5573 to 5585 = 0.1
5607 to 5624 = -1.0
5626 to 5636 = -0.3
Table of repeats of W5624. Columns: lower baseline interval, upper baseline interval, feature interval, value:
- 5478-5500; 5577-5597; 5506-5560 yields -1.73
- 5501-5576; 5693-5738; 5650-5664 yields -0.04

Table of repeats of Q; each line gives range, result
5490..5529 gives 12.3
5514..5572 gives 12.1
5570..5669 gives 12.1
